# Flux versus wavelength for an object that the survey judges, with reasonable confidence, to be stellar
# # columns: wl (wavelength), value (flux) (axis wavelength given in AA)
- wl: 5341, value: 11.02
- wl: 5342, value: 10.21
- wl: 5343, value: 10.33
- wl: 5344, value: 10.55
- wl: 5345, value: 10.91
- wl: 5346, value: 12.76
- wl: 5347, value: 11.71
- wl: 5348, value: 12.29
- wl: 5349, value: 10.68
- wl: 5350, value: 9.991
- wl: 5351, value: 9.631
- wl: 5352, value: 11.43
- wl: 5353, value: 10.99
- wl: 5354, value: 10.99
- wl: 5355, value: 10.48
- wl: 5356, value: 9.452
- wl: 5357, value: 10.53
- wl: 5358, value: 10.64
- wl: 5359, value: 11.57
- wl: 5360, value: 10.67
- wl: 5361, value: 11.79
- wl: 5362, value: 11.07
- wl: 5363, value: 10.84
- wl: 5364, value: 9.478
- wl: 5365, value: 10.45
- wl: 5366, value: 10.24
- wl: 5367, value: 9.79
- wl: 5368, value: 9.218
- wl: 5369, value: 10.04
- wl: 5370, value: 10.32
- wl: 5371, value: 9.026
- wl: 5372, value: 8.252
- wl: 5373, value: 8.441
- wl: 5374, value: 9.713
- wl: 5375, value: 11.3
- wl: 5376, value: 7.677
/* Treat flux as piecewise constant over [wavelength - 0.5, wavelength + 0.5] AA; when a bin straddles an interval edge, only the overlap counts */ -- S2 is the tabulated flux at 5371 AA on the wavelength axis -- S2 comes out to 9.026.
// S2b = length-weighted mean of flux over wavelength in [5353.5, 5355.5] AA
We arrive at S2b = 10.7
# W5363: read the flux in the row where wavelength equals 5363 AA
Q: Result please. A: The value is 10.84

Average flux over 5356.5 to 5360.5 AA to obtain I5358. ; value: 10.9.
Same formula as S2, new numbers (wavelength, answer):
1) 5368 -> 9.218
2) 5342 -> 10.21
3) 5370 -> 10.32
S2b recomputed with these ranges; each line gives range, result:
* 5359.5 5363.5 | 11.1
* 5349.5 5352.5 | 10.4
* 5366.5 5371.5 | 9.68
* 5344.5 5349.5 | 11.7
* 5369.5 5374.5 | 9.15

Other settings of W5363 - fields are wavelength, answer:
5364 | 9.478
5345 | 10.91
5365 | 10.45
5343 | 10.33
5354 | 10.99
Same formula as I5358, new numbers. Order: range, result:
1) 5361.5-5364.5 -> 10.5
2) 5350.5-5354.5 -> 10.8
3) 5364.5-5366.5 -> 10.3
